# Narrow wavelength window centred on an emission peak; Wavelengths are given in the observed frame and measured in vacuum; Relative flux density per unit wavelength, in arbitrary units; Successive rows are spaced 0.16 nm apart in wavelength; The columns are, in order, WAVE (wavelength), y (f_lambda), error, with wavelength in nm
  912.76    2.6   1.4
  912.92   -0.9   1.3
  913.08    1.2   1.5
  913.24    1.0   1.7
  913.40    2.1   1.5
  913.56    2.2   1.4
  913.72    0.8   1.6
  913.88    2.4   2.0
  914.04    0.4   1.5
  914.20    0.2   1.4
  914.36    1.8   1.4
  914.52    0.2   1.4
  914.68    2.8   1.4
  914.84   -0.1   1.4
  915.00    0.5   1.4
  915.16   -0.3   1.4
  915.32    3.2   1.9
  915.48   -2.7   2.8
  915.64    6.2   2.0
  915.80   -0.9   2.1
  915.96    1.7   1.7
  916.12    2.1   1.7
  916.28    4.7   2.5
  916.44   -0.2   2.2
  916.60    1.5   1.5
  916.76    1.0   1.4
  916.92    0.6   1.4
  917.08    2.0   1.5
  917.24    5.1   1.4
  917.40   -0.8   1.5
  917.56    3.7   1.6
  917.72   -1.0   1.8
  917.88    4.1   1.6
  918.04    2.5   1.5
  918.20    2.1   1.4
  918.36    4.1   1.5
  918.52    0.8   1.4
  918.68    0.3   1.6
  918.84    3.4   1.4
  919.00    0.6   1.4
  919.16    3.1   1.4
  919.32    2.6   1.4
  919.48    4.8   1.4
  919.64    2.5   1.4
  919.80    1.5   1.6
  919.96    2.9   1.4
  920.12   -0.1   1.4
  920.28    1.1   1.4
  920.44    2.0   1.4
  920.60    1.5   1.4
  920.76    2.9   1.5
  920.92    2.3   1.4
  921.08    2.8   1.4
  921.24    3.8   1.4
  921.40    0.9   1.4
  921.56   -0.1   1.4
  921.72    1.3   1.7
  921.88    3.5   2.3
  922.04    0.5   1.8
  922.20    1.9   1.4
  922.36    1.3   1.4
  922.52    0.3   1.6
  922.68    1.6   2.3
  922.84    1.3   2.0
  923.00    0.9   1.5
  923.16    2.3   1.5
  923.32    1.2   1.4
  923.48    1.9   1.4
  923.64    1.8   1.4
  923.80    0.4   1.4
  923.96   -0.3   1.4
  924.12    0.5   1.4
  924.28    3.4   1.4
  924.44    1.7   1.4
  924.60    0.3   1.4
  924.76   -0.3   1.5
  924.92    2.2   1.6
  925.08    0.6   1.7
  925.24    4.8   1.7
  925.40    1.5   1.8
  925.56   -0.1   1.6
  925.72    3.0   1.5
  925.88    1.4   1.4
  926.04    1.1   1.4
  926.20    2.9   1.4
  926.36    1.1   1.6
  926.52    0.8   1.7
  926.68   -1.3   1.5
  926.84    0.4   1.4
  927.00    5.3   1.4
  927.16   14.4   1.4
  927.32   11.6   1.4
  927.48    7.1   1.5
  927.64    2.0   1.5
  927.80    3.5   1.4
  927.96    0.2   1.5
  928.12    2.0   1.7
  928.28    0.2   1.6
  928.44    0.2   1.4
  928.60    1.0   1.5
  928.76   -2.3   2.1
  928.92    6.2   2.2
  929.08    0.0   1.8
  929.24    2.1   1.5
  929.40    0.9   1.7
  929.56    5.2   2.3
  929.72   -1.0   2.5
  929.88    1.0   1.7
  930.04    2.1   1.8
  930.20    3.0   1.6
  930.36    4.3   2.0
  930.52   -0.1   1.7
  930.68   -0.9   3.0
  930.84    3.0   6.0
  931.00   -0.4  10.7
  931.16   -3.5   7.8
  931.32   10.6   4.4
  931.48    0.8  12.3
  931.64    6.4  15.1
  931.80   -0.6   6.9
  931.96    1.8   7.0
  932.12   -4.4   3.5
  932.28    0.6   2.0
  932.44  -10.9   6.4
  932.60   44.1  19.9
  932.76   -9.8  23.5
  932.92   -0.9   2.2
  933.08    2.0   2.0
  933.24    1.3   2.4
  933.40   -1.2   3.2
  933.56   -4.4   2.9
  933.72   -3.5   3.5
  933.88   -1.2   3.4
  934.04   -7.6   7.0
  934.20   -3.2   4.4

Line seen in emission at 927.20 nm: H-beta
